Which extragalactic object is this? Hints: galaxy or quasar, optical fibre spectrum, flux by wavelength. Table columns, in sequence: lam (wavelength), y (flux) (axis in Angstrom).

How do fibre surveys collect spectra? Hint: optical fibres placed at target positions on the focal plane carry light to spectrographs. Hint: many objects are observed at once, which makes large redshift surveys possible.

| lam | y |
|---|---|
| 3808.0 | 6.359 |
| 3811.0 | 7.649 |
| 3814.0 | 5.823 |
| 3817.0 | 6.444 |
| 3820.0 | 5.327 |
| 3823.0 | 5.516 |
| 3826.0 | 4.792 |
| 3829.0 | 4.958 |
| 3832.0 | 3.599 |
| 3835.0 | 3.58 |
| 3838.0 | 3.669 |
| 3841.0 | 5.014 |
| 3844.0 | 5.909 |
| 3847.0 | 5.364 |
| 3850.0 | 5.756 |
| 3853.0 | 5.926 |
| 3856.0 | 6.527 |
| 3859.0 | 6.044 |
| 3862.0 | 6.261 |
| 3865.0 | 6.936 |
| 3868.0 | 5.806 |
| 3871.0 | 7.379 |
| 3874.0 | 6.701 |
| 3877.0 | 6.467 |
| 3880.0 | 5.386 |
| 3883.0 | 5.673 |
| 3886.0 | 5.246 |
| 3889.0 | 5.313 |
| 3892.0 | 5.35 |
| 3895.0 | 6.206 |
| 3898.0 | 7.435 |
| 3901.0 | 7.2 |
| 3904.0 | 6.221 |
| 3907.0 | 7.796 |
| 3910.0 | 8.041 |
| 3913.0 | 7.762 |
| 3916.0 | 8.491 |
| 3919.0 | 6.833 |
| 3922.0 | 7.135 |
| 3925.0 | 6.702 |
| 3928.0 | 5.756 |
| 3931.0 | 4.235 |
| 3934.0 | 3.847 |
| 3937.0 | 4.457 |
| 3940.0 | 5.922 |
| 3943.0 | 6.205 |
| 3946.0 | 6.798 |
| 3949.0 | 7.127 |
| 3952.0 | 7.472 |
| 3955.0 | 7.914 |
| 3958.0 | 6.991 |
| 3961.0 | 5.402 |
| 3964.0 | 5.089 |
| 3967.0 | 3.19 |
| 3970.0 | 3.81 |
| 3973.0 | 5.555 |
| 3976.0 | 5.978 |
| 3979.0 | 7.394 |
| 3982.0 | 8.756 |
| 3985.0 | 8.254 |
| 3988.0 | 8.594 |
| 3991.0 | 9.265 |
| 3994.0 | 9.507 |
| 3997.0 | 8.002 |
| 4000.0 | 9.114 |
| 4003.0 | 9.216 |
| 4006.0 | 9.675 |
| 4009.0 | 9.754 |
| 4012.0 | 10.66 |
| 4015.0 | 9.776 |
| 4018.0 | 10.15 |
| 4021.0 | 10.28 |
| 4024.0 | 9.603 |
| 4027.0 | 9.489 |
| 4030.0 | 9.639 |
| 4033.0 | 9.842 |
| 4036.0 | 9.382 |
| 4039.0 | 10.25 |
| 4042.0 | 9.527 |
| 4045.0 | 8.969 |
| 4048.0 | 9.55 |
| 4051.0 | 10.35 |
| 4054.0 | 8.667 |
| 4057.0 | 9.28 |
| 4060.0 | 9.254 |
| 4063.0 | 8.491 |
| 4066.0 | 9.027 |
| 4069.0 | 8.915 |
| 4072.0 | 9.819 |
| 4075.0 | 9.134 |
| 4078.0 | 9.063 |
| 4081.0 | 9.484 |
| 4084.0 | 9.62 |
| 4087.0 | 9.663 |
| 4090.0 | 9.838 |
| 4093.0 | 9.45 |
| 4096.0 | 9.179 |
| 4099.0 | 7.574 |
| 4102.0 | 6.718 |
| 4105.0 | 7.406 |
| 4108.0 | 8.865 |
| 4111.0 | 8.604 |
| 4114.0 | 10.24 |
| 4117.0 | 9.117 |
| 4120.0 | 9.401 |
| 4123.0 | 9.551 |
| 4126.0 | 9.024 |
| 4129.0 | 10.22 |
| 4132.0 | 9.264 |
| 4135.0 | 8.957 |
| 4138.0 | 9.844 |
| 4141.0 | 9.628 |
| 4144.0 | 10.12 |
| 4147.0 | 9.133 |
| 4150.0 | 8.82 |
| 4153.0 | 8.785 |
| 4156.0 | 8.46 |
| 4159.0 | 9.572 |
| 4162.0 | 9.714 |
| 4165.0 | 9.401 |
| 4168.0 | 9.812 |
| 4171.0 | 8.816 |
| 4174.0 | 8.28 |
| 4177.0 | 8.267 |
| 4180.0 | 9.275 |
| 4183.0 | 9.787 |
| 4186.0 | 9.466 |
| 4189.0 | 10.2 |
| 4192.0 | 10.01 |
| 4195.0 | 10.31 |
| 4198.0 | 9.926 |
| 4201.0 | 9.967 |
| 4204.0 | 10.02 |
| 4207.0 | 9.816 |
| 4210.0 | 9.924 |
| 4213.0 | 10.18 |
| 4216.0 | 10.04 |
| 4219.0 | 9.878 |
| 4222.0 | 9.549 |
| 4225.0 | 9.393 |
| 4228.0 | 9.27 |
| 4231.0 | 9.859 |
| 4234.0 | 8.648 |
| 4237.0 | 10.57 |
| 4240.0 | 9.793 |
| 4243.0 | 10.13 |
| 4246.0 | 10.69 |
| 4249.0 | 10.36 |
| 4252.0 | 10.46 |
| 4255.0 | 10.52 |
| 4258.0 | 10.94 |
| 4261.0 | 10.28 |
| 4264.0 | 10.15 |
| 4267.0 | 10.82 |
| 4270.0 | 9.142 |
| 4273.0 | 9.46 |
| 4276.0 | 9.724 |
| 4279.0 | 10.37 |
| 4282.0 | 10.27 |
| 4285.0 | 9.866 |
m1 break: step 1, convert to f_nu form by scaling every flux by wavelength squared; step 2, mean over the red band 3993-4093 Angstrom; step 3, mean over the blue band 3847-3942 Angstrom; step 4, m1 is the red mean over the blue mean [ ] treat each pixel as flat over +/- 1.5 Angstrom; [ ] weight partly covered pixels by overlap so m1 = 1.63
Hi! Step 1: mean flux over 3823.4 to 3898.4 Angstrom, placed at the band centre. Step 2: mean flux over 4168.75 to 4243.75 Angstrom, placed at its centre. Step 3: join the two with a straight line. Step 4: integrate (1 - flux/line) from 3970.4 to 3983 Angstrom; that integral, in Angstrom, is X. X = 0.7 Angstrom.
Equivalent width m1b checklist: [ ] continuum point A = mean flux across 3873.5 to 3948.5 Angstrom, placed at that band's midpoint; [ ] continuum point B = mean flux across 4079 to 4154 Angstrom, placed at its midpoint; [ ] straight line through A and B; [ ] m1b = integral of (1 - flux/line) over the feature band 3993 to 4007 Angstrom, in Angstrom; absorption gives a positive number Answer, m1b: -2.86 Angstrom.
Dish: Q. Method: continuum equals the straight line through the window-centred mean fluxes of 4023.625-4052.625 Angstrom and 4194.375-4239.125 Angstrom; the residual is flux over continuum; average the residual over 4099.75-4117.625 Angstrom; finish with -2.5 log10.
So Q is 0.16 mag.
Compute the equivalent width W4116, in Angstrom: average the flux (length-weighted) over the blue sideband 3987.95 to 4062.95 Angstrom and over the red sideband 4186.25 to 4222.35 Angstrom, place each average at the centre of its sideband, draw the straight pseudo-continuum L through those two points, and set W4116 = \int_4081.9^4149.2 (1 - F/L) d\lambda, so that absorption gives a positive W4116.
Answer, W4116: 4.1 Angstrom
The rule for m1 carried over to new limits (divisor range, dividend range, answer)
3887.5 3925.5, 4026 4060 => 1.46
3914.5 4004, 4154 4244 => 1.60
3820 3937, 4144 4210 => 1.84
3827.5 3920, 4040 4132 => 1.67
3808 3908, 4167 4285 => 2.02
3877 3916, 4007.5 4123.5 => 1.55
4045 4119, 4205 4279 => 1.19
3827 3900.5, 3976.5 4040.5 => 1.76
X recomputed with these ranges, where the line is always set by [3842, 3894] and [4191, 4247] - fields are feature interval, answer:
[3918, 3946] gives 4.10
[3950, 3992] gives 2.84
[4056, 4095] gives -4.76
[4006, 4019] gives -4.17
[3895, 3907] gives -1.14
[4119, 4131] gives -0.95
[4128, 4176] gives -0.76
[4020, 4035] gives -3.82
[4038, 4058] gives -3.79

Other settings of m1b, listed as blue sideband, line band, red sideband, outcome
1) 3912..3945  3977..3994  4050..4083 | -2.47 Angstrom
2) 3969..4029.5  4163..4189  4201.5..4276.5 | 1.18 Angstrom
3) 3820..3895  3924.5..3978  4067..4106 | 9.59 Angstrom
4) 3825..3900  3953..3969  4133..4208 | 2.68 Angstrom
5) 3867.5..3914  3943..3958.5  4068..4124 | 0.14 Angstrom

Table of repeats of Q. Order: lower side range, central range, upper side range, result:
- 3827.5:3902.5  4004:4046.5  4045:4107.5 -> -0.188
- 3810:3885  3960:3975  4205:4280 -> 0.448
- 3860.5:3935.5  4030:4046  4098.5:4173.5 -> -0.202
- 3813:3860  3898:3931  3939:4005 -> -0.125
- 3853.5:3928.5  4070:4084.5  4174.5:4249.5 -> -0.116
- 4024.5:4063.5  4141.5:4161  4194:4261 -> 0.069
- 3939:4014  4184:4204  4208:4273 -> -0.046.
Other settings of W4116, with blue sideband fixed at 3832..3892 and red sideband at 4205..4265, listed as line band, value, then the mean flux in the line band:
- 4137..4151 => -0.9 Angstrom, 9.52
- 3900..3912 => -2.2 Angstrom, 7.34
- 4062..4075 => -1.6 Angstrom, 9.09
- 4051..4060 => -1.5 Angstrom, 9.25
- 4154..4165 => -0.1 Angstrom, 9.25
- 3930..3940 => 3.2 Angstrom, 4.44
